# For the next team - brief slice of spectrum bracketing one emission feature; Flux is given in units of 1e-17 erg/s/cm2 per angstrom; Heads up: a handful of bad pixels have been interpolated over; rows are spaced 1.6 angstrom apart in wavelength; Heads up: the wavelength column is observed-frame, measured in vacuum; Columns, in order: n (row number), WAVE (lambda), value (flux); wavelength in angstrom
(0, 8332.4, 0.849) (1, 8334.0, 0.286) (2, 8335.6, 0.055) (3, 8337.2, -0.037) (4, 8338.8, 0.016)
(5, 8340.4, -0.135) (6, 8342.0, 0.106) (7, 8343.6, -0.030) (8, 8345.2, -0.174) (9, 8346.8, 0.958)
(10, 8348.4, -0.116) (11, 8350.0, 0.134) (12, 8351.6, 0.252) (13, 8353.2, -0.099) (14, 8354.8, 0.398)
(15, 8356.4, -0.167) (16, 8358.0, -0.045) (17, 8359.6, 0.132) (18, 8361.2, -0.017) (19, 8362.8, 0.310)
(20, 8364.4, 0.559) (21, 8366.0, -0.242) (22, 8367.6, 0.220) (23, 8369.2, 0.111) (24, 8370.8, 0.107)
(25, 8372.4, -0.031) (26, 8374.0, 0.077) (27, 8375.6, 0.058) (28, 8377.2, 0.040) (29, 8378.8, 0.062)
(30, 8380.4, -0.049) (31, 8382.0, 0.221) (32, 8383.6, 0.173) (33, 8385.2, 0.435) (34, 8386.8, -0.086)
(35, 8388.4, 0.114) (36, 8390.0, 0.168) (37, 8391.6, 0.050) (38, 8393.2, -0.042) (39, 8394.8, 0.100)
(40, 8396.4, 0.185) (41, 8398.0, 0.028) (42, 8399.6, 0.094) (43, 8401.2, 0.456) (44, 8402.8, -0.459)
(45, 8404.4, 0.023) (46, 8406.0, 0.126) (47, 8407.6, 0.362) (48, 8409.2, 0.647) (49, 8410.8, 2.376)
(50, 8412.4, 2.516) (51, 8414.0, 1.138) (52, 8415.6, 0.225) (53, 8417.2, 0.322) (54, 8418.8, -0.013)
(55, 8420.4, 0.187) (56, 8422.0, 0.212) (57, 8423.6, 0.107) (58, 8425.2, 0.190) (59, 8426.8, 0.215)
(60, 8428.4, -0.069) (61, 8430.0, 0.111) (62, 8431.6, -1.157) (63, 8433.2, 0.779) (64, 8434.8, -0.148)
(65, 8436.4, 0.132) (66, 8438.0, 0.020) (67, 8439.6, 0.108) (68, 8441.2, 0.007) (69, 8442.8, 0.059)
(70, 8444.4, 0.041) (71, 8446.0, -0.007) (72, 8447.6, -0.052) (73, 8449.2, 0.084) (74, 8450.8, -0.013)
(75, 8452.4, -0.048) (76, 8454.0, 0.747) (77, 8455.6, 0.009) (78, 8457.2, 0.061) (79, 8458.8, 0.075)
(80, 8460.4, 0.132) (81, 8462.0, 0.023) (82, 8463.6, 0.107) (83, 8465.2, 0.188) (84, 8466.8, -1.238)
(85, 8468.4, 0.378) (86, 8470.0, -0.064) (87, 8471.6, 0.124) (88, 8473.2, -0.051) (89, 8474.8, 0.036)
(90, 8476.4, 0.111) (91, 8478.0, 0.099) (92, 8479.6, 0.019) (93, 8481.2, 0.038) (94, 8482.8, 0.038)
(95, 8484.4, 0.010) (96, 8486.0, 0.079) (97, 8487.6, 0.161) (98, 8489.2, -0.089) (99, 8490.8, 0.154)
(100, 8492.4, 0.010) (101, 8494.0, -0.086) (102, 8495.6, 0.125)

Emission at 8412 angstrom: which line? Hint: [O III]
